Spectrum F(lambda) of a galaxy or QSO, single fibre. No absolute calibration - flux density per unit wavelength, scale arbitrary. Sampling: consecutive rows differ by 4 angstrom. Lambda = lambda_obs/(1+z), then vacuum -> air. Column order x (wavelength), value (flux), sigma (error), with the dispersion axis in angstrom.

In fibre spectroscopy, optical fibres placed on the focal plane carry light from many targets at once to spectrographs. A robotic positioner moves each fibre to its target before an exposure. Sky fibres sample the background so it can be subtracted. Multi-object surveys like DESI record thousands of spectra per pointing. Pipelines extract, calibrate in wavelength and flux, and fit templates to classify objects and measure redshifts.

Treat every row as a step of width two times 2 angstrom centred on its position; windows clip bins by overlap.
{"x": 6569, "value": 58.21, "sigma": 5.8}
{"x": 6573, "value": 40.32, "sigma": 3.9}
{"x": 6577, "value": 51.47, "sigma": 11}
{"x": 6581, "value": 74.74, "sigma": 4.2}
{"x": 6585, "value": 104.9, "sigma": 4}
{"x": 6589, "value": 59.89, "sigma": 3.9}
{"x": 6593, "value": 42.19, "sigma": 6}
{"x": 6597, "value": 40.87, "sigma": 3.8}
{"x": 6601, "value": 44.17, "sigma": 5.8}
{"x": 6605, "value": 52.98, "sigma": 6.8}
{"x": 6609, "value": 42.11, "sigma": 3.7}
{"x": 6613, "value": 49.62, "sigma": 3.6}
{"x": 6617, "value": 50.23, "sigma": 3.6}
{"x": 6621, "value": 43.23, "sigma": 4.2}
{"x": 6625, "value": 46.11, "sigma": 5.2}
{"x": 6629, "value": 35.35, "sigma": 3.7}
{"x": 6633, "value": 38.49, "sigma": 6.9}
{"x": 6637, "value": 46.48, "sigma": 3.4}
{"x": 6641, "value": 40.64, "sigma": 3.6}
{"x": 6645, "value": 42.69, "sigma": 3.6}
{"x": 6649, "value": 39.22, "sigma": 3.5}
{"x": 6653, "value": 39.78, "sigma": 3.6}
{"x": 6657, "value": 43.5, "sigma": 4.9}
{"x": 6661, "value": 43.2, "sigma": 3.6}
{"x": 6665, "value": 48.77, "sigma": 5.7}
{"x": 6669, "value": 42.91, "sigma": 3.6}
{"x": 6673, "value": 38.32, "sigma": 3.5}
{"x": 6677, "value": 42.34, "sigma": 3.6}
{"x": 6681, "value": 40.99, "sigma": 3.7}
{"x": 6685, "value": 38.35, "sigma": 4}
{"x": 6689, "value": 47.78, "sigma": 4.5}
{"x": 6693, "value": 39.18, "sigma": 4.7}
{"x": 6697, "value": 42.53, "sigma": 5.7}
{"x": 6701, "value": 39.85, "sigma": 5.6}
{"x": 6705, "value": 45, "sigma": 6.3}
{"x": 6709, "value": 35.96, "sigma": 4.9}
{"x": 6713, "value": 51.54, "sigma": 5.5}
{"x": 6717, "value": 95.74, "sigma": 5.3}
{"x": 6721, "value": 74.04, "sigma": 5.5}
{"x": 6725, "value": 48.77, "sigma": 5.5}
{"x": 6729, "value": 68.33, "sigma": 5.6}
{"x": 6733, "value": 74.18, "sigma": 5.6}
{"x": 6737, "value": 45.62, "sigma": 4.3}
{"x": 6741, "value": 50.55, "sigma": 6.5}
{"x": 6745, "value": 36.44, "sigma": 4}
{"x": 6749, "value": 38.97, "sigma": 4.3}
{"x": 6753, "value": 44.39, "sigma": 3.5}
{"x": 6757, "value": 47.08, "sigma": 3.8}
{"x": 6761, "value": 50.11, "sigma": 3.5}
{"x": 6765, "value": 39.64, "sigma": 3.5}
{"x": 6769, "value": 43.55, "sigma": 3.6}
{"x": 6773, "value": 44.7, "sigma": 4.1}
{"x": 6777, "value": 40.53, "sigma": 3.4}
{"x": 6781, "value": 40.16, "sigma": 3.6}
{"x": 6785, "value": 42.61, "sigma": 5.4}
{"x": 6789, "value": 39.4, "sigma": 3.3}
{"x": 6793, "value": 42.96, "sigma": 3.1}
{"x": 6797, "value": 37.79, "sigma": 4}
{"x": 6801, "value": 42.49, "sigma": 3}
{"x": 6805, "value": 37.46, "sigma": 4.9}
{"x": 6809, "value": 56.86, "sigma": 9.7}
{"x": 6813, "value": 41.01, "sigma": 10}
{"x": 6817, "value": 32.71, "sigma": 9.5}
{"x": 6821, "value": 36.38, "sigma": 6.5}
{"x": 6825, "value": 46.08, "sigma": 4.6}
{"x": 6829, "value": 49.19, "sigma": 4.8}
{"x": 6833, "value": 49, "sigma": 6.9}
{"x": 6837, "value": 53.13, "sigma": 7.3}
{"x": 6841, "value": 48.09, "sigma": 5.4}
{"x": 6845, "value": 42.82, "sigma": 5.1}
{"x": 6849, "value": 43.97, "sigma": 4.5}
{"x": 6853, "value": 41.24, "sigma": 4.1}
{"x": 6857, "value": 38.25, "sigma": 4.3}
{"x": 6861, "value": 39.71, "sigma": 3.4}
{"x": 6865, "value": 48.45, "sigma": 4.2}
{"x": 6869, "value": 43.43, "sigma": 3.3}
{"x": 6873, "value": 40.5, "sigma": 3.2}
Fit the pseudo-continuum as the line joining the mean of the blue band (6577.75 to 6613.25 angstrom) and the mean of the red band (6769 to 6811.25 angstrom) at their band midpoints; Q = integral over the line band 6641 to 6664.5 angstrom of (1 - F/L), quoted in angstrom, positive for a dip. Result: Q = 4.8 angstrom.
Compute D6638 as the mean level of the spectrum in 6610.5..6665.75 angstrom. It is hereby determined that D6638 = 43.2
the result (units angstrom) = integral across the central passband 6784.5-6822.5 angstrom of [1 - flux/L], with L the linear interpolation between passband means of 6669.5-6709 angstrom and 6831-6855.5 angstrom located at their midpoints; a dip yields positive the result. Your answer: 3.4 angstrom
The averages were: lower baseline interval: 41.4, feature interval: 41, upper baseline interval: 46.2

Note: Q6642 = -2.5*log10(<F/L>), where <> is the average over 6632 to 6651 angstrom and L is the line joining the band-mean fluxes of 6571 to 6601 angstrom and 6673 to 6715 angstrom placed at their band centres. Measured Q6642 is 0.20 mag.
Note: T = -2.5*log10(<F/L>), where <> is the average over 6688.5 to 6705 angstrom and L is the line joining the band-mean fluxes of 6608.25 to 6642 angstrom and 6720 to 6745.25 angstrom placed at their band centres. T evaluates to 0.25 mag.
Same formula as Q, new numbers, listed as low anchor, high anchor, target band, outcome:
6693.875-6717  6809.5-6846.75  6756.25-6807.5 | 4.0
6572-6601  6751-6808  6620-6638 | 4.4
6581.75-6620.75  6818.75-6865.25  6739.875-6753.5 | 1.8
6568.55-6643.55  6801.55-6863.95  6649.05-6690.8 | 5.3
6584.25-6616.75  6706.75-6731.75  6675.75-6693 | 5.1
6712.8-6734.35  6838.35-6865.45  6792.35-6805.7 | 3.5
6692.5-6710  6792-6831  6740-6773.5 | -1.7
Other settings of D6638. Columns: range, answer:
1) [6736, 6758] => 43.6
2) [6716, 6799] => 49.2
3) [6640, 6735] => 48.6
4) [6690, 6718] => 48.3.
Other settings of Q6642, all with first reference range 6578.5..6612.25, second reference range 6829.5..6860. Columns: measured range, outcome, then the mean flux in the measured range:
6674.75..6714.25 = 0.238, 42.2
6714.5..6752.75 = -0.152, 58.4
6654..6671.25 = 0.218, 44.2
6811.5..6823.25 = 0.258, 36.7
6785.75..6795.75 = 0.165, 41.1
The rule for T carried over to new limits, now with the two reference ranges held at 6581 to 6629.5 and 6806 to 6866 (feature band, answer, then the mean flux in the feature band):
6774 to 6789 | 0.13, 41.1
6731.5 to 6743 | -0.17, 56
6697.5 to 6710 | 0.20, 40.9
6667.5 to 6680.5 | 0.21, 41.1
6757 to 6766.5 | 0.03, 45.6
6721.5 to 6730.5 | -0.25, 60.6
